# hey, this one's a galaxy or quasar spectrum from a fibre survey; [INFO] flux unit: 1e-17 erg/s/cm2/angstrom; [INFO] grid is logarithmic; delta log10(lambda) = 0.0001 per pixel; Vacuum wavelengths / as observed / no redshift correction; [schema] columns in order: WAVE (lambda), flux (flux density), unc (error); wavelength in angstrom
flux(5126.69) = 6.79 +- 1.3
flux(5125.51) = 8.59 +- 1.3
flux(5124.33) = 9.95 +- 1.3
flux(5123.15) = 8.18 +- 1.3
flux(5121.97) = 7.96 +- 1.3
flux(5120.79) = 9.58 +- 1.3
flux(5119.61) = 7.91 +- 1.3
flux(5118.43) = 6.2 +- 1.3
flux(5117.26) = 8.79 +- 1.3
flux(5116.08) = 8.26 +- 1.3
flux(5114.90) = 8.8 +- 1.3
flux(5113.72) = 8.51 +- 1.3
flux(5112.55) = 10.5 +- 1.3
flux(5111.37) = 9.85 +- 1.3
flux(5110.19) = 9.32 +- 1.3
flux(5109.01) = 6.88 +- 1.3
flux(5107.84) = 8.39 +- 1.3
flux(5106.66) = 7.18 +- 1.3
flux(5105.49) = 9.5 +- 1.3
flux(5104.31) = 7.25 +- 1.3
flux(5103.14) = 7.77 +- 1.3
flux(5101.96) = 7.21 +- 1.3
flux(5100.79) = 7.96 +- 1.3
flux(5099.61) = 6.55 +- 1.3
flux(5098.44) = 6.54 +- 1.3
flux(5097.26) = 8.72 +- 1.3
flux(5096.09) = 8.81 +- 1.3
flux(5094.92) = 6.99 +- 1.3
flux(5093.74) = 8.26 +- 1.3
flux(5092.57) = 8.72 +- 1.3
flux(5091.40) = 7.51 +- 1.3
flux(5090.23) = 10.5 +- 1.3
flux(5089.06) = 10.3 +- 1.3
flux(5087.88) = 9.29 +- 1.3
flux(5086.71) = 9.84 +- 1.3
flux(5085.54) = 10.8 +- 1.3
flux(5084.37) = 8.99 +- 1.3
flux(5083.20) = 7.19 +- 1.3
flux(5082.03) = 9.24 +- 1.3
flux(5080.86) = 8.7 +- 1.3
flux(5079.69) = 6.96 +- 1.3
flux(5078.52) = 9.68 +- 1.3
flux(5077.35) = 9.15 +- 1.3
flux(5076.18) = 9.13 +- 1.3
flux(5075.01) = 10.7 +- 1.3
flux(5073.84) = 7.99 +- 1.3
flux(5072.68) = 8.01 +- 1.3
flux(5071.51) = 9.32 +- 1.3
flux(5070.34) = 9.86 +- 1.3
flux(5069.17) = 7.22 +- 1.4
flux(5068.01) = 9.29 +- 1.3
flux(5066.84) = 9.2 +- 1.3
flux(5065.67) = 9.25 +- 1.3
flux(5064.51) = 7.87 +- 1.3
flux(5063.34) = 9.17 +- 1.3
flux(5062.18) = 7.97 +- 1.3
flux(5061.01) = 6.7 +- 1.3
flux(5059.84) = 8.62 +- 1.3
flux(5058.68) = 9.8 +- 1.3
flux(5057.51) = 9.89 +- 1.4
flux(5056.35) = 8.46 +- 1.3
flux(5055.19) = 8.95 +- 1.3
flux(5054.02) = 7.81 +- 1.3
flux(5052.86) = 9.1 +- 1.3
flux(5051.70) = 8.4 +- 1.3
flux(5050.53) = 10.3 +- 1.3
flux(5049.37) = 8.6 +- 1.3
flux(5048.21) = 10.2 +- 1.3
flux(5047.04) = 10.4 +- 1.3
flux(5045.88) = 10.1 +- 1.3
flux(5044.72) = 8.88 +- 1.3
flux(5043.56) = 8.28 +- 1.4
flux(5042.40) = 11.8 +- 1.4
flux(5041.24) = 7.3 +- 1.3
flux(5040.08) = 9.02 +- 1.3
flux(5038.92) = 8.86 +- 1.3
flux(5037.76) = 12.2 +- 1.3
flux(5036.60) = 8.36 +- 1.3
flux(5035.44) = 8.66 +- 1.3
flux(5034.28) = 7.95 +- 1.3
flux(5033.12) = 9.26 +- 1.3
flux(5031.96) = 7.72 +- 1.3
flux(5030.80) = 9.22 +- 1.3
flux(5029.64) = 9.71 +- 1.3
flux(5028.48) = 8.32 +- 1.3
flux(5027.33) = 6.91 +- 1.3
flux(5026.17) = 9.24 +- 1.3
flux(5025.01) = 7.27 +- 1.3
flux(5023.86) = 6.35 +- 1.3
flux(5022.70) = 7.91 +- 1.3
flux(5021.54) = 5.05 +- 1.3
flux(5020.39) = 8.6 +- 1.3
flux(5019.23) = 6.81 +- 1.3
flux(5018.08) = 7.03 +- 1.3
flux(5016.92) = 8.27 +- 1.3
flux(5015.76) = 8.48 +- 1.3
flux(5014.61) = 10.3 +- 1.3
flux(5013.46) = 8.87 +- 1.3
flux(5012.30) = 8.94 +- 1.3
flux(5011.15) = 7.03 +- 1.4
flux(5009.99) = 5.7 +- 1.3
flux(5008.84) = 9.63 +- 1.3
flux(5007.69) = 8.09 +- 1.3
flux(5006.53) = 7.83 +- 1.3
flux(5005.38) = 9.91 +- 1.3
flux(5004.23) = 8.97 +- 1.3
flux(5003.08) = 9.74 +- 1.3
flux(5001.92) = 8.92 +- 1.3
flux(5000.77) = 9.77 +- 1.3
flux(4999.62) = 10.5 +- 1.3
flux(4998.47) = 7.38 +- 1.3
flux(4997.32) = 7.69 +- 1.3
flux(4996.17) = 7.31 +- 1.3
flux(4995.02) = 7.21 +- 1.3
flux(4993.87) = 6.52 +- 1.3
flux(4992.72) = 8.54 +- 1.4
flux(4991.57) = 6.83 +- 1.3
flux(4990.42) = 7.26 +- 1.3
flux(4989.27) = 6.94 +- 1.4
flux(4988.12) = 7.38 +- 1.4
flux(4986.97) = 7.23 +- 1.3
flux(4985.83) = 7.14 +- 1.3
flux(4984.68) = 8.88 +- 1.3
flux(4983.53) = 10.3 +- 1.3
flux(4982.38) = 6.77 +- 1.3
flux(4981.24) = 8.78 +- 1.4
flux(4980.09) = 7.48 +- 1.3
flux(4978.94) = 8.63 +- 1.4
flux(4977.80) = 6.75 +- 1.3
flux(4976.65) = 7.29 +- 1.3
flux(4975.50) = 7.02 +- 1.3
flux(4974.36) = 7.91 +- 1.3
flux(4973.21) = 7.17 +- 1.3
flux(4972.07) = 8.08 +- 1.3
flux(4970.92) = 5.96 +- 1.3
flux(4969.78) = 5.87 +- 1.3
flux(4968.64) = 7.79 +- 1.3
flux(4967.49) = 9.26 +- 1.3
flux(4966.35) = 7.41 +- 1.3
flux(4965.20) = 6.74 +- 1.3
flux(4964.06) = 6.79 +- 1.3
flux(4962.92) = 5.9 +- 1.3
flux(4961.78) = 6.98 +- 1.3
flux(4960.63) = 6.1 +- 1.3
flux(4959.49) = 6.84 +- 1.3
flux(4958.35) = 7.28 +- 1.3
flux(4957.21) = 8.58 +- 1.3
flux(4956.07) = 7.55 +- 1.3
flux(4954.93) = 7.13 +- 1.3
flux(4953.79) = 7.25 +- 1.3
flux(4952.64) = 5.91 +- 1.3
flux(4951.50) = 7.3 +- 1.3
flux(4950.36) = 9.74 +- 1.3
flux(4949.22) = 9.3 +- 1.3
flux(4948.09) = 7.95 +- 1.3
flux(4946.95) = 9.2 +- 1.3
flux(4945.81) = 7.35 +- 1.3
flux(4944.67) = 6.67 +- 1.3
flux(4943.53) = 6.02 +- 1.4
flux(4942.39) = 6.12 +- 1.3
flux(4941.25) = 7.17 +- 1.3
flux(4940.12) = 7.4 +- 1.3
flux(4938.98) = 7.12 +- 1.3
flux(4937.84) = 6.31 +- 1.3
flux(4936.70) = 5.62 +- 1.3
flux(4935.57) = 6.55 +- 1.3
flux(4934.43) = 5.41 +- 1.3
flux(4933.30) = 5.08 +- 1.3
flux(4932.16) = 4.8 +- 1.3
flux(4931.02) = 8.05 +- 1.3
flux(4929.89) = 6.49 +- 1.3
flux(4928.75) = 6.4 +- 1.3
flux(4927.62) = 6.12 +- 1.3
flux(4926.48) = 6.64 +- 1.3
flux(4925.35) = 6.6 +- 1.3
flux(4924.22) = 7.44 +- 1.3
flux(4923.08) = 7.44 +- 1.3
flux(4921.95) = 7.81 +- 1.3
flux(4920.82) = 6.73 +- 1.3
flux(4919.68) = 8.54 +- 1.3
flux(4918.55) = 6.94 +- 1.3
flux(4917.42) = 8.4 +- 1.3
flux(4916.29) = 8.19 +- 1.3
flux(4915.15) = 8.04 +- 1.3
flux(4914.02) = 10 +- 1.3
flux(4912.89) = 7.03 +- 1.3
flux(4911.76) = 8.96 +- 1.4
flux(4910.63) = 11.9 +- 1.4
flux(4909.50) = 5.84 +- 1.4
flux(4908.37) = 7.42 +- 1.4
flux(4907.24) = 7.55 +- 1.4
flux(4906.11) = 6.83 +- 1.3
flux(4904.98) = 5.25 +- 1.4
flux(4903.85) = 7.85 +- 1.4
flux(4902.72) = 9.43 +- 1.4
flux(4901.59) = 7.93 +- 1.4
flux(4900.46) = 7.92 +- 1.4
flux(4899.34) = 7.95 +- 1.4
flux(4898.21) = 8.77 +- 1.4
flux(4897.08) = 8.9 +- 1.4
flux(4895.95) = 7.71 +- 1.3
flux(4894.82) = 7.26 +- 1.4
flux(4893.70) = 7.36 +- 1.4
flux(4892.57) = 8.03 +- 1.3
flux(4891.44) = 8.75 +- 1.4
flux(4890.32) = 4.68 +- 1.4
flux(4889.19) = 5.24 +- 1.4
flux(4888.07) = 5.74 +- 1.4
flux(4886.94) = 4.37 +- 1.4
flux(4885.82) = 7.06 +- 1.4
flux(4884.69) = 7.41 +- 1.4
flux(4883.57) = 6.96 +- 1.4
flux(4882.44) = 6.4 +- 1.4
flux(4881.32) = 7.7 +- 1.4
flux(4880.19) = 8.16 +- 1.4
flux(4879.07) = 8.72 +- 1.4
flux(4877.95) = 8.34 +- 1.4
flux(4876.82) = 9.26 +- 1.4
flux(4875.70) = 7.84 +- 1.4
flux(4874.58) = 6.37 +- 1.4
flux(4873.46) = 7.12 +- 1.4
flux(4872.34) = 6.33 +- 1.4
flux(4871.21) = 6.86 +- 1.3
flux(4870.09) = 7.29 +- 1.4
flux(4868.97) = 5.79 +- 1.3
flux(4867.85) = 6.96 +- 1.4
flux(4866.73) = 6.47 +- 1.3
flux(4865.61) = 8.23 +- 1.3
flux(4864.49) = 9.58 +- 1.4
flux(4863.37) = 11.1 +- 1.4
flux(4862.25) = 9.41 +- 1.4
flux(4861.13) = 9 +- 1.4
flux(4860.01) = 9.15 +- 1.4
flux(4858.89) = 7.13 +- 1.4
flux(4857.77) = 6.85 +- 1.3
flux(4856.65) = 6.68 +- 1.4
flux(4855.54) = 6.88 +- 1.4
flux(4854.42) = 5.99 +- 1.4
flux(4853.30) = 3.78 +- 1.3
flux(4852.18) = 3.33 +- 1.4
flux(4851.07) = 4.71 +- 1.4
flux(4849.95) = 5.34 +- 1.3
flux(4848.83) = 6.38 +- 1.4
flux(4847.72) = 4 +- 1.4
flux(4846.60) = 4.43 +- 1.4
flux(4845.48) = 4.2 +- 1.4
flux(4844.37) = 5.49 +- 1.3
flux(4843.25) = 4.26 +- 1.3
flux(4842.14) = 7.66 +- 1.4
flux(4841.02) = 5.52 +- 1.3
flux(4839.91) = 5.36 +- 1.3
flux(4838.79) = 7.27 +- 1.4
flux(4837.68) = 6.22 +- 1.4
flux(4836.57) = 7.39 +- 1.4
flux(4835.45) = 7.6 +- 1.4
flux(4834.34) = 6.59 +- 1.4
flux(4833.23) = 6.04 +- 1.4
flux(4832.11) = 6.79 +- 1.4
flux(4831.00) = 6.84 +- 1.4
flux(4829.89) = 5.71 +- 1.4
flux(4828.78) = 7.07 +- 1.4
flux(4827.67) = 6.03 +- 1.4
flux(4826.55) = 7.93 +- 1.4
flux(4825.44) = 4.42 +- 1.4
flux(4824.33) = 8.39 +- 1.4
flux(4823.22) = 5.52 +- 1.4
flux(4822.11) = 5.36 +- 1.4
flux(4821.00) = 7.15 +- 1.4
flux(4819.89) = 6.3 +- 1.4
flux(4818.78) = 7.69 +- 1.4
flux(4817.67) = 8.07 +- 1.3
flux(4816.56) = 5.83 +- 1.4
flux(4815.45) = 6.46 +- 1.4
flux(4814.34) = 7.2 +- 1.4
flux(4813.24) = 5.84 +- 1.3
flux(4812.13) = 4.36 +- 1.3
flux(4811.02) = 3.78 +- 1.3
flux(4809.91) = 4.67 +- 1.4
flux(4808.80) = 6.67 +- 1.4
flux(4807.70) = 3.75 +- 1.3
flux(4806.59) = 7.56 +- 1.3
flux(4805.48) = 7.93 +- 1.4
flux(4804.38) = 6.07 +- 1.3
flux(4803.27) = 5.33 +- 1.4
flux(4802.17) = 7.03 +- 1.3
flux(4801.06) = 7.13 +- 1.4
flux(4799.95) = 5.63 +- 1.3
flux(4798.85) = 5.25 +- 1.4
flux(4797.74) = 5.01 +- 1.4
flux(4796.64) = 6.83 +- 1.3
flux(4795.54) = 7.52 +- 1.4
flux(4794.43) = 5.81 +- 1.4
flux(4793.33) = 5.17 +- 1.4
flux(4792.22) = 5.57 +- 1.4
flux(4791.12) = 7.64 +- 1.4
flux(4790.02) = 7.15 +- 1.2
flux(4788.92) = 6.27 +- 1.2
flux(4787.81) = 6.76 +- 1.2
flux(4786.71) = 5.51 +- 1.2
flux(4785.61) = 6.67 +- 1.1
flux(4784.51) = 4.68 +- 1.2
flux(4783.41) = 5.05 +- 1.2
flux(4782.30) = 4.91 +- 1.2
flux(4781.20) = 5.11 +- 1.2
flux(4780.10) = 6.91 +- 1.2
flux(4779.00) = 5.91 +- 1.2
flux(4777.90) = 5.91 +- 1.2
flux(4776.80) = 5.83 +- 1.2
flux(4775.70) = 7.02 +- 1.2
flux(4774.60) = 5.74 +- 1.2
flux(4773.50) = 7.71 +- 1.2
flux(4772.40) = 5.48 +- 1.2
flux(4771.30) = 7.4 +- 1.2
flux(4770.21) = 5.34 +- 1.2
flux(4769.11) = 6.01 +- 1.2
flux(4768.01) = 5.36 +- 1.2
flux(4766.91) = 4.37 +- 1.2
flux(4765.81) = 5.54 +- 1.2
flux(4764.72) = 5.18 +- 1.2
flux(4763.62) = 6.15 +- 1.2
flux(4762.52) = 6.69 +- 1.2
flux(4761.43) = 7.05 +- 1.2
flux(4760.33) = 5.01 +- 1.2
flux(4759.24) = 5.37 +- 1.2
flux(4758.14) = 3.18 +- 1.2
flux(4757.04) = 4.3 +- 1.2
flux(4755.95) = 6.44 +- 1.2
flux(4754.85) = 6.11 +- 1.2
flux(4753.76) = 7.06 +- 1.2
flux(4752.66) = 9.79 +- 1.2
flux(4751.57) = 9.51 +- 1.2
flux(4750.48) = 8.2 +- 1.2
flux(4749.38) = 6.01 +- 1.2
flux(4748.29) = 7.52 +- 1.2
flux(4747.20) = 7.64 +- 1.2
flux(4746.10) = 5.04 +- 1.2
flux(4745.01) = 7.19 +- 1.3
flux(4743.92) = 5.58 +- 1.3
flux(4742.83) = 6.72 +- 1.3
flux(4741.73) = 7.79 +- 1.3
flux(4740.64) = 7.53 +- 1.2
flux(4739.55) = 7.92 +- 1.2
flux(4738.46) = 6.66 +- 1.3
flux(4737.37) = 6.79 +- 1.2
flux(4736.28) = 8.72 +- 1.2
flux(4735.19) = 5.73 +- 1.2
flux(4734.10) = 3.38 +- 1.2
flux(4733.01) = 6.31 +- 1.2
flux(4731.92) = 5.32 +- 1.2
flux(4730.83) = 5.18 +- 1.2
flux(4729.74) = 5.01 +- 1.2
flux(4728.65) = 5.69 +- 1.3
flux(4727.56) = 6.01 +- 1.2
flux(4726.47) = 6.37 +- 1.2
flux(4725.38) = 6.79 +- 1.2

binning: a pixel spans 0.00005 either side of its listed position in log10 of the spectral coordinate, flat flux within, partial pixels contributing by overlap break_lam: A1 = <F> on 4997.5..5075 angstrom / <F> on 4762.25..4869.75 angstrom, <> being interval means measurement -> 1.4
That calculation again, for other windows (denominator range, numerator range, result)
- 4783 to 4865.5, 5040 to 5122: 1.38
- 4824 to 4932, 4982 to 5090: 1.22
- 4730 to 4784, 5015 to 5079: 1.39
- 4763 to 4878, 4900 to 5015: 1.19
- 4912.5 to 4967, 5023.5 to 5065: 1.24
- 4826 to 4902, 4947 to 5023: 1.13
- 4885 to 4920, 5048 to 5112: 1.14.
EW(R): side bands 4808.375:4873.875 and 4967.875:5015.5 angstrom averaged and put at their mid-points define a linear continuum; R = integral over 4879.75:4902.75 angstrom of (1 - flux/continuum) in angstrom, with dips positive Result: -1.0 angstrom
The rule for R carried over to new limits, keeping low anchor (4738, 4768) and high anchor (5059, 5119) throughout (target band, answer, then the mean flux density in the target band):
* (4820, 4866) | 3.5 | 6.5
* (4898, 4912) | -1.0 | 7.93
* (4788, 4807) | 1.0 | 6.4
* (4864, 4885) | -0.7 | 7.46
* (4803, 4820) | 1.8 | 6.1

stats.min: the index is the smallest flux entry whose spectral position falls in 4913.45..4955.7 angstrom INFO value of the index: 4.8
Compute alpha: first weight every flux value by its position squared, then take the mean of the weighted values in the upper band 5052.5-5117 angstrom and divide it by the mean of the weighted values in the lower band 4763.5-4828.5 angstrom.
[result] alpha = 1.59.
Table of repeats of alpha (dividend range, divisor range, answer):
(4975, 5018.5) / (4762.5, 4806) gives 1.46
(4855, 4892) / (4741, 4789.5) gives 1.24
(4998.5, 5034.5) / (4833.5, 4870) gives 1.36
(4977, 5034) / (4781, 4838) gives 1.40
